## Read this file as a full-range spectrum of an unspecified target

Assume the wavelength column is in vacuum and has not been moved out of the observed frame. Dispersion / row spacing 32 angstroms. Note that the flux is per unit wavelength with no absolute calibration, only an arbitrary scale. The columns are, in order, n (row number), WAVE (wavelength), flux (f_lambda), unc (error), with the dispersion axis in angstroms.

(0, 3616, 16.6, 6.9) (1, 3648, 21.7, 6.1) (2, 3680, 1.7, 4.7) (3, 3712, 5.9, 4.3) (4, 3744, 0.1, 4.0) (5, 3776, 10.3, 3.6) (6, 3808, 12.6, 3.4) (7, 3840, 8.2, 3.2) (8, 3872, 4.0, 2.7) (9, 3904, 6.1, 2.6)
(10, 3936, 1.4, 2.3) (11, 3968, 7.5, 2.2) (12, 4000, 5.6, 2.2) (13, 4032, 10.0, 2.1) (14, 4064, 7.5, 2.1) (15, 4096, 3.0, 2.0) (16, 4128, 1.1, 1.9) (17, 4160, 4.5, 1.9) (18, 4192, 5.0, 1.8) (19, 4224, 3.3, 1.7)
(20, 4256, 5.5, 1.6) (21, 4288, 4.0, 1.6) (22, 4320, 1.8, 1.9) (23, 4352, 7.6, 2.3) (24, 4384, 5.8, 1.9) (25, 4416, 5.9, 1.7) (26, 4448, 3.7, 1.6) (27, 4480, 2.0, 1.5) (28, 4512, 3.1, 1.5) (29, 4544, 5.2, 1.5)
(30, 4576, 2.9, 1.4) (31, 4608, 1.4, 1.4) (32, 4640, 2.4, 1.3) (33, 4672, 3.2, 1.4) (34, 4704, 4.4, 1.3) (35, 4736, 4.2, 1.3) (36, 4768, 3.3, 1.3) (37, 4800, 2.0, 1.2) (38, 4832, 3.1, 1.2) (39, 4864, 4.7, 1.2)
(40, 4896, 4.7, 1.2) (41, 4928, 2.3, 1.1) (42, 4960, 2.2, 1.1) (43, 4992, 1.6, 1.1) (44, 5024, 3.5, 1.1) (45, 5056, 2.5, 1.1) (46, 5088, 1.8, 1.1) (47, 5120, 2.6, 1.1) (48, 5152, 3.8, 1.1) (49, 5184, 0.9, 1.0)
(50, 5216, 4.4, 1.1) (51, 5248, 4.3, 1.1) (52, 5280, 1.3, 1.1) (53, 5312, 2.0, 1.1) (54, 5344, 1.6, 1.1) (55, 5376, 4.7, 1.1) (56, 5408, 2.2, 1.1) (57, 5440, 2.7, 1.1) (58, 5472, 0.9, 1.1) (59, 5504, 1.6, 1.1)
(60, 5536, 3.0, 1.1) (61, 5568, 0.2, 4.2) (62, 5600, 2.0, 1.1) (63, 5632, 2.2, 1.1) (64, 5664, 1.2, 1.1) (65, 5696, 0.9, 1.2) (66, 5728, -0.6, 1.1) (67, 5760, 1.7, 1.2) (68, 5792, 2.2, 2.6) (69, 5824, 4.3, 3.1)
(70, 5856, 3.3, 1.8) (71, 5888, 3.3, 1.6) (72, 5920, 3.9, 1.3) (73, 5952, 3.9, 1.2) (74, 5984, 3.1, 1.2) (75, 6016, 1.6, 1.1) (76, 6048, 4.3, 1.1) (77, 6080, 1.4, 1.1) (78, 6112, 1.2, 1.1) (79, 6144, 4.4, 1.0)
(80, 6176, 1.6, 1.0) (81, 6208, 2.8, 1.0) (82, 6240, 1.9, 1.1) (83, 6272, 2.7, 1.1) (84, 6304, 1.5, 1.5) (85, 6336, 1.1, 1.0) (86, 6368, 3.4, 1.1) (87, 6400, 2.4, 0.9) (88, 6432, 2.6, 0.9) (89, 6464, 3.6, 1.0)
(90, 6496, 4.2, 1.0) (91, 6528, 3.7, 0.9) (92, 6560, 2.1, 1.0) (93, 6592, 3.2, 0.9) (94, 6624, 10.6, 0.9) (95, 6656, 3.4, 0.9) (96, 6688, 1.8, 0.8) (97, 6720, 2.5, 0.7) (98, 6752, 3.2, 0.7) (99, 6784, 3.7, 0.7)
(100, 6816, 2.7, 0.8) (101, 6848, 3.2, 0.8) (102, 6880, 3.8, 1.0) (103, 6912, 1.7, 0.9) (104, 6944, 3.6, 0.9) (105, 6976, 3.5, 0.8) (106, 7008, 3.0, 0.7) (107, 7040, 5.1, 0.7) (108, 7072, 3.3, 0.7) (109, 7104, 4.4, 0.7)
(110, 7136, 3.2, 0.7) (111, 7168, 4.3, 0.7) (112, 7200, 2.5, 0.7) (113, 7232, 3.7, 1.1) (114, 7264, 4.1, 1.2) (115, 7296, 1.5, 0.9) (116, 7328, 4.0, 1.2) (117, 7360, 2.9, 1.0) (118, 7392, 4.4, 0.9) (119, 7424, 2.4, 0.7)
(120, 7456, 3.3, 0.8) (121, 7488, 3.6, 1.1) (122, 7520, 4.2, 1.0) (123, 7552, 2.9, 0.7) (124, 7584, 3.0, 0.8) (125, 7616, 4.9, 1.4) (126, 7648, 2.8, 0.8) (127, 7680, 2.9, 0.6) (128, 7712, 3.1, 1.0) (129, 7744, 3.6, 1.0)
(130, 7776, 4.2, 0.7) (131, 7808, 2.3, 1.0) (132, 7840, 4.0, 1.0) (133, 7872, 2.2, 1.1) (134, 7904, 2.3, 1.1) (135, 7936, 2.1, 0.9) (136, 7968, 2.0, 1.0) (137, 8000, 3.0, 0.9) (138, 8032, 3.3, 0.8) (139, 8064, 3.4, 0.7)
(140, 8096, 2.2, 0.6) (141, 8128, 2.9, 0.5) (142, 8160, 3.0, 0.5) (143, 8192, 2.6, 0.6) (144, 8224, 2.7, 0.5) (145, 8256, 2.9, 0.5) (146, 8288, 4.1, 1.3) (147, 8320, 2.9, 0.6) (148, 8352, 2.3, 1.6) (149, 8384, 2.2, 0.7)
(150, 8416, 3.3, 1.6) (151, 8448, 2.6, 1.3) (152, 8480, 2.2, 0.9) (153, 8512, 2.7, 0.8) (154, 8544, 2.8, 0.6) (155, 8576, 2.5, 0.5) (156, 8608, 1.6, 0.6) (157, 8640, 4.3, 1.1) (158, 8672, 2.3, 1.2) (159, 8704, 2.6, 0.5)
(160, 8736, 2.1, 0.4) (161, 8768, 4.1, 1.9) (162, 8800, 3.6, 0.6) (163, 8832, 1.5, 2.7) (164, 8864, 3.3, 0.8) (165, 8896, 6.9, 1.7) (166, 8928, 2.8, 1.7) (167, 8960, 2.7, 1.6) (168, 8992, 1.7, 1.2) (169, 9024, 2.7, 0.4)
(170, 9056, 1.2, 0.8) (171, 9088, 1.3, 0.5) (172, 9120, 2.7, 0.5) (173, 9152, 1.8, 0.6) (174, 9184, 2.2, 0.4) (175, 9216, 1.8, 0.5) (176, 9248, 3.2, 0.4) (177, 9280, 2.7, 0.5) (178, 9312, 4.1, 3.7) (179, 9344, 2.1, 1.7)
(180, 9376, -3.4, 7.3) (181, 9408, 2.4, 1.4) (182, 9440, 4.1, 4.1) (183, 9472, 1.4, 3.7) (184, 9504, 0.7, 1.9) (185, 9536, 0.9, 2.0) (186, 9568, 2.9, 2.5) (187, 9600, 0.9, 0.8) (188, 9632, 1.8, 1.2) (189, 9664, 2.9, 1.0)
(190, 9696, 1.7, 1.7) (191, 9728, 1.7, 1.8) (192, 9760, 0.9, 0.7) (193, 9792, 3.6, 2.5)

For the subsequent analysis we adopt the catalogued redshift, 0.78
